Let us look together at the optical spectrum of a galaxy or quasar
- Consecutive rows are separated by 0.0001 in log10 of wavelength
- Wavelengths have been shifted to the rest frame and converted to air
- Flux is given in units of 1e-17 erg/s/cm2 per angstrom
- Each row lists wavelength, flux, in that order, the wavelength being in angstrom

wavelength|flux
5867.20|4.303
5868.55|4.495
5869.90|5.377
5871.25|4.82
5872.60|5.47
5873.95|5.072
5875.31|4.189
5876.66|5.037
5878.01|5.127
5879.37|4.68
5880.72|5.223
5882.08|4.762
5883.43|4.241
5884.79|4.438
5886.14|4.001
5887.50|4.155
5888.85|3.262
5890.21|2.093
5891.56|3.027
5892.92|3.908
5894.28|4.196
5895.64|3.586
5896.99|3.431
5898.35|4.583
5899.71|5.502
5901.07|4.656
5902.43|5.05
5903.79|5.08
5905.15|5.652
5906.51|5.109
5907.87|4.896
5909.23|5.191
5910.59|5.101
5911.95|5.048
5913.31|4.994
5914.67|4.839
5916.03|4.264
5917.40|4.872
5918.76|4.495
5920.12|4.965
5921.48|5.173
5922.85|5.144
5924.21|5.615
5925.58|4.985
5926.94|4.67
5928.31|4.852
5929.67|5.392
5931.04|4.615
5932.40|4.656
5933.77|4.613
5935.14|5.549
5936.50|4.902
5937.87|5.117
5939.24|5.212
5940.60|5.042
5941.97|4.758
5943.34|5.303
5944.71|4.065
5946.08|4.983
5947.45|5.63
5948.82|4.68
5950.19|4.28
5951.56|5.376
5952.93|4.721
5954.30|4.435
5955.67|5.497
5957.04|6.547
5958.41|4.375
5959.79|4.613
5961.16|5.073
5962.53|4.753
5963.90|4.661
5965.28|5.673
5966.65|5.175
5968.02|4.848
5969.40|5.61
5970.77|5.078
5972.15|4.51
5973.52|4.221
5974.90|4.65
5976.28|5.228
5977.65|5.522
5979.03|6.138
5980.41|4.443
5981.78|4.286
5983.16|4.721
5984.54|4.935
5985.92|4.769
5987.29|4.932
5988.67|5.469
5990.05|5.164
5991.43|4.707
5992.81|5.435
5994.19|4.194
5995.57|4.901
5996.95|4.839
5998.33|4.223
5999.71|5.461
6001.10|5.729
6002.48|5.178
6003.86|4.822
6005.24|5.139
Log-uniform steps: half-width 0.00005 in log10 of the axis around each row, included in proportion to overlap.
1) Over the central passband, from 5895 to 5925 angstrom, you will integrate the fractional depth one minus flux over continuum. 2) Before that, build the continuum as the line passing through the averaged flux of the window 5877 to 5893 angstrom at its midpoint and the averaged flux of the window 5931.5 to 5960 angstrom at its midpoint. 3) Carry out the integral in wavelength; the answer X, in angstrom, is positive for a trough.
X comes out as -2.8 angstrom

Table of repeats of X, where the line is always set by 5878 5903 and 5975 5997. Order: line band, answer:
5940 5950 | -0.6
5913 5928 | -1.6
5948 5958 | -0.8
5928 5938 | -0.9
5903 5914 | -2.0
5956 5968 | -0.8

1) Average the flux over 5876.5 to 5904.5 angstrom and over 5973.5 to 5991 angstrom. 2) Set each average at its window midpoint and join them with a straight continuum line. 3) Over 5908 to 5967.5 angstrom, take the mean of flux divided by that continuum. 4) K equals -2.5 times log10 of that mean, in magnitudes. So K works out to -0.08 mag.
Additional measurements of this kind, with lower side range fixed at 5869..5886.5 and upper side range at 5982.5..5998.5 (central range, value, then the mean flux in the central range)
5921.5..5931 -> -0.05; 5.08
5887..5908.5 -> 0.14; 4.26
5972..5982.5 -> 0.00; 4.89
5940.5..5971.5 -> -0.03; 5.01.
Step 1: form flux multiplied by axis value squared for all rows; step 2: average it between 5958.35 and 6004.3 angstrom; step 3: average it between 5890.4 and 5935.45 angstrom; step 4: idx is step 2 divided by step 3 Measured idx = 1.1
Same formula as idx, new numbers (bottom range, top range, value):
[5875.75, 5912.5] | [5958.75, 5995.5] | 1.14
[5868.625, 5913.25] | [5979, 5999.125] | 1.10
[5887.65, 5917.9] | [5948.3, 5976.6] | 1.13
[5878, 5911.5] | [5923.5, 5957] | 1.14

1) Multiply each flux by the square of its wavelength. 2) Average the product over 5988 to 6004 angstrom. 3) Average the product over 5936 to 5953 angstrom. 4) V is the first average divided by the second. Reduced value 1.0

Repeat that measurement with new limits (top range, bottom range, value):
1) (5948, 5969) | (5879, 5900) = 1.27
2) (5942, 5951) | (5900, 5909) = 0.96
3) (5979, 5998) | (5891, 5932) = 1.05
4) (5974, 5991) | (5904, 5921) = 1.03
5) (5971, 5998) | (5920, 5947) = 1.00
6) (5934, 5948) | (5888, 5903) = 1.30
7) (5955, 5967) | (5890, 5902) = 1.32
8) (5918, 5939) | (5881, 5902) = 1.25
